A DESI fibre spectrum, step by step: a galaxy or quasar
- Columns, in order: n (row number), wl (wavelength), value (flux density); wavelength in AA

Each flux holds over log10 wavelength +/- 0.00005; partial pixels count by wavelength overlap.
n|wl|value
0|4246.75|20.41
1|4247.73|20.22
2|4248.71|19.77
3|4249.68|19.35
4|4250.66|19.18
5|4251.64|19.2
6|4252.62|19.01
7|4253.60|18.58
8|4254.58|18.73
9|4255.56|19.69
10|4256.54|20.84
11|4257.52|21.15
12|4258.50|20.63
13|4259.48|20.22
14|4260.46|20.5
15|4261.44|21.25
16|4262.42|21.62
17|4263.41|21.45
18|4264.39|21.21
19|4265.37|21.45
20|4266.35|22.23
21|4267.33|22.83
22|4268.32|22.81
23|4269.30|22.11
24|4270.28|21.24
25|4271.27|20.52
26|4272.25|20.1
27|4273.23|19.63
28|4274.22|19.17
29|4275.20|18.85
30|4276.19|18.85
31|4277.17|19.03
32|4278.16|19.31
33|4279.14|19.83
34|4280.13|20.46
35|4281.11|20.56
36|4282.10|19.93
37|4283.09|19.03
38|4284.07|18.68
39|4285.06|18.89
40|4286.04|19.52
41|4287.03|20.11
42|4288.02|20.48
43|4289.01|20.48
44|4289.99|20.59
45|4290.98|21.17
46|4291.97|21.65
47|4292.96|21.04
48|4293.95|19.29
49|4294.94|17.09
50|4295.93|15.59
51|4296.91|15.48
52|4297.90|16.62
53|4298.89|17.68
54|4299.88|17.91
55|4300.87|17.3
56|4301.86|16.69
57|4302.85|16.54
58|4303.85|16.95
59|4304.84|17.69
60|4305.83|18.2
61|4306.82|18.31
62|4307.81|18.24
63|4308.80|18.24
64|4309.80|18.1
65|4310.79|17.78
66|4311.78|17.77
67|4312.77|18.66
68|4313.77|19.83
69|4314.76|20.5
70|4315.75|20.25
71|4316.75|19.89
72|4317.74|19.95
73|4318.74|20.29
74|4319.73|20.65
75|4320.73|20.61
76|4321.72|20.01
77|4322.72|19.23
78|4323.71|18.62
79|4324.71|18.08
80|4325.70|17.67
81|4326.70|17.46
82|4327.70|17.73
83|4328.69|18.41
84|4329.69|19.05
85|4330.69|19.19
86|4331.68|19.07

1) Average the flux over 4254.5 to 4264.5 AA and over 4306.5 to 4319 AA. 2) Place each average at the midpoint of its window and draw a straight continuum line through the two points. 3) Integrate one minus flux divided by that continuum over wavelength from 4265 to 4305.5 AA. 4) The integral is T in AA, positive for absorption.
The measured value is 1.10 AA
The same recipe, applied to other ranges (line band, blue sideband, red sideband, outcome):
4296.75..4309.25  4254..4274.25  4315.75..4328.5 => 1.49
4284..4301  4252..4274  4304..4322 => 0.78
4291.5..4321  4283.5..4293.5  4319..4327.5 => 1.71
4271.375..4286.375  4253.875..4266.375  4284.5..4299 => 0.21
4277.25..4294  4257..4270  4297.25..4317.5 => -0.22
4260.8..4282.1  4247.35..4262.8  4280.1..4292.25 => -0.67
